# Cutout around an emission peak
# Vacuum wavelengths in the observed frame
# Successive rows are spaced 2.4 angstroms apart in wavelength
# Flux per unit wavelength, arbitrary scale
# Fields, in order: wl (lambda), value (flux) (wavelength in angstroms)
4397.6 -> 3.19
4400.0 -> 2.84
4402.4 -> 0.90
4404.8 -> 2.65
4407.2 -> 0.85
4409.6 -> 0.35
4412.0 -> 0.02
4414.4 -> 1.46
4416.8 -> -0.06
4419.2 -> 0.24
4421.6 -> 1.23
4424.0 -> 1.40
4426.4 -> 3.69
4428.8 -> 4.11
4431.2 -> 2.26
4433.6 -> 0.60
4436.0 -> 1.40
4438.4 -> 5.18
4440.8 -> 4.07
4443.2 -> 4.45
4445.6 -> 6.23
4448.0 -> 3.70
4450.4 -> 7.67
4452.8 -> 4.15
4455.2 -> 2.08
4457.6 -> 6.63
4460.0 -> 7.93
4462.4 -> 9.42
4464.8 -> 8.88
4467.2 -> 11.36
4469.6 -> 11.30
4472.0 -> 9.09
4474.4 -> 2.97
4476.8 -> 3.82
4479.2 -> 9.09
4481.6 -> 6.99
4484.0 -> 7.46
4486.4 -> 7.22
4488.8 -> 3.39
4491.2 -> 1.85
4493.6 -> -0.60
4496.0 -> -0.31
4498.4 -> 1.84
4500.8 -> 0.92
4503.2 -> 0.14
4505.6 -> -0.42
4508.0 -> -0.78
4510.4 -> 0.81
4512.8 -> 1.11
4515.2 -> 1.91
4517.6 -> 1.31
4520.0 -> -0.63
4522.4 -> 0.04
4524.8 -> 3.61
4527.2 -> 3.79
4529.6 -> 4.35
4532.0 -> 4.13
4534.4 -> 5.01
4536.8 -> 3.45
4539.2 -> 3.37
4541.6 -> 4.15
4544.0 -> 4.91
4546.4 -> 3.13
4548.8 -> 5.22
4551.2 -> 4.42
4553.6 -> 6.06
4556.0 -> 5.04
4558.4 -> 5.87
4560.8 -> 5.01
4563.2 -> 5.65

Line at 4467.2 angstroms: Lyman alpha 1216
